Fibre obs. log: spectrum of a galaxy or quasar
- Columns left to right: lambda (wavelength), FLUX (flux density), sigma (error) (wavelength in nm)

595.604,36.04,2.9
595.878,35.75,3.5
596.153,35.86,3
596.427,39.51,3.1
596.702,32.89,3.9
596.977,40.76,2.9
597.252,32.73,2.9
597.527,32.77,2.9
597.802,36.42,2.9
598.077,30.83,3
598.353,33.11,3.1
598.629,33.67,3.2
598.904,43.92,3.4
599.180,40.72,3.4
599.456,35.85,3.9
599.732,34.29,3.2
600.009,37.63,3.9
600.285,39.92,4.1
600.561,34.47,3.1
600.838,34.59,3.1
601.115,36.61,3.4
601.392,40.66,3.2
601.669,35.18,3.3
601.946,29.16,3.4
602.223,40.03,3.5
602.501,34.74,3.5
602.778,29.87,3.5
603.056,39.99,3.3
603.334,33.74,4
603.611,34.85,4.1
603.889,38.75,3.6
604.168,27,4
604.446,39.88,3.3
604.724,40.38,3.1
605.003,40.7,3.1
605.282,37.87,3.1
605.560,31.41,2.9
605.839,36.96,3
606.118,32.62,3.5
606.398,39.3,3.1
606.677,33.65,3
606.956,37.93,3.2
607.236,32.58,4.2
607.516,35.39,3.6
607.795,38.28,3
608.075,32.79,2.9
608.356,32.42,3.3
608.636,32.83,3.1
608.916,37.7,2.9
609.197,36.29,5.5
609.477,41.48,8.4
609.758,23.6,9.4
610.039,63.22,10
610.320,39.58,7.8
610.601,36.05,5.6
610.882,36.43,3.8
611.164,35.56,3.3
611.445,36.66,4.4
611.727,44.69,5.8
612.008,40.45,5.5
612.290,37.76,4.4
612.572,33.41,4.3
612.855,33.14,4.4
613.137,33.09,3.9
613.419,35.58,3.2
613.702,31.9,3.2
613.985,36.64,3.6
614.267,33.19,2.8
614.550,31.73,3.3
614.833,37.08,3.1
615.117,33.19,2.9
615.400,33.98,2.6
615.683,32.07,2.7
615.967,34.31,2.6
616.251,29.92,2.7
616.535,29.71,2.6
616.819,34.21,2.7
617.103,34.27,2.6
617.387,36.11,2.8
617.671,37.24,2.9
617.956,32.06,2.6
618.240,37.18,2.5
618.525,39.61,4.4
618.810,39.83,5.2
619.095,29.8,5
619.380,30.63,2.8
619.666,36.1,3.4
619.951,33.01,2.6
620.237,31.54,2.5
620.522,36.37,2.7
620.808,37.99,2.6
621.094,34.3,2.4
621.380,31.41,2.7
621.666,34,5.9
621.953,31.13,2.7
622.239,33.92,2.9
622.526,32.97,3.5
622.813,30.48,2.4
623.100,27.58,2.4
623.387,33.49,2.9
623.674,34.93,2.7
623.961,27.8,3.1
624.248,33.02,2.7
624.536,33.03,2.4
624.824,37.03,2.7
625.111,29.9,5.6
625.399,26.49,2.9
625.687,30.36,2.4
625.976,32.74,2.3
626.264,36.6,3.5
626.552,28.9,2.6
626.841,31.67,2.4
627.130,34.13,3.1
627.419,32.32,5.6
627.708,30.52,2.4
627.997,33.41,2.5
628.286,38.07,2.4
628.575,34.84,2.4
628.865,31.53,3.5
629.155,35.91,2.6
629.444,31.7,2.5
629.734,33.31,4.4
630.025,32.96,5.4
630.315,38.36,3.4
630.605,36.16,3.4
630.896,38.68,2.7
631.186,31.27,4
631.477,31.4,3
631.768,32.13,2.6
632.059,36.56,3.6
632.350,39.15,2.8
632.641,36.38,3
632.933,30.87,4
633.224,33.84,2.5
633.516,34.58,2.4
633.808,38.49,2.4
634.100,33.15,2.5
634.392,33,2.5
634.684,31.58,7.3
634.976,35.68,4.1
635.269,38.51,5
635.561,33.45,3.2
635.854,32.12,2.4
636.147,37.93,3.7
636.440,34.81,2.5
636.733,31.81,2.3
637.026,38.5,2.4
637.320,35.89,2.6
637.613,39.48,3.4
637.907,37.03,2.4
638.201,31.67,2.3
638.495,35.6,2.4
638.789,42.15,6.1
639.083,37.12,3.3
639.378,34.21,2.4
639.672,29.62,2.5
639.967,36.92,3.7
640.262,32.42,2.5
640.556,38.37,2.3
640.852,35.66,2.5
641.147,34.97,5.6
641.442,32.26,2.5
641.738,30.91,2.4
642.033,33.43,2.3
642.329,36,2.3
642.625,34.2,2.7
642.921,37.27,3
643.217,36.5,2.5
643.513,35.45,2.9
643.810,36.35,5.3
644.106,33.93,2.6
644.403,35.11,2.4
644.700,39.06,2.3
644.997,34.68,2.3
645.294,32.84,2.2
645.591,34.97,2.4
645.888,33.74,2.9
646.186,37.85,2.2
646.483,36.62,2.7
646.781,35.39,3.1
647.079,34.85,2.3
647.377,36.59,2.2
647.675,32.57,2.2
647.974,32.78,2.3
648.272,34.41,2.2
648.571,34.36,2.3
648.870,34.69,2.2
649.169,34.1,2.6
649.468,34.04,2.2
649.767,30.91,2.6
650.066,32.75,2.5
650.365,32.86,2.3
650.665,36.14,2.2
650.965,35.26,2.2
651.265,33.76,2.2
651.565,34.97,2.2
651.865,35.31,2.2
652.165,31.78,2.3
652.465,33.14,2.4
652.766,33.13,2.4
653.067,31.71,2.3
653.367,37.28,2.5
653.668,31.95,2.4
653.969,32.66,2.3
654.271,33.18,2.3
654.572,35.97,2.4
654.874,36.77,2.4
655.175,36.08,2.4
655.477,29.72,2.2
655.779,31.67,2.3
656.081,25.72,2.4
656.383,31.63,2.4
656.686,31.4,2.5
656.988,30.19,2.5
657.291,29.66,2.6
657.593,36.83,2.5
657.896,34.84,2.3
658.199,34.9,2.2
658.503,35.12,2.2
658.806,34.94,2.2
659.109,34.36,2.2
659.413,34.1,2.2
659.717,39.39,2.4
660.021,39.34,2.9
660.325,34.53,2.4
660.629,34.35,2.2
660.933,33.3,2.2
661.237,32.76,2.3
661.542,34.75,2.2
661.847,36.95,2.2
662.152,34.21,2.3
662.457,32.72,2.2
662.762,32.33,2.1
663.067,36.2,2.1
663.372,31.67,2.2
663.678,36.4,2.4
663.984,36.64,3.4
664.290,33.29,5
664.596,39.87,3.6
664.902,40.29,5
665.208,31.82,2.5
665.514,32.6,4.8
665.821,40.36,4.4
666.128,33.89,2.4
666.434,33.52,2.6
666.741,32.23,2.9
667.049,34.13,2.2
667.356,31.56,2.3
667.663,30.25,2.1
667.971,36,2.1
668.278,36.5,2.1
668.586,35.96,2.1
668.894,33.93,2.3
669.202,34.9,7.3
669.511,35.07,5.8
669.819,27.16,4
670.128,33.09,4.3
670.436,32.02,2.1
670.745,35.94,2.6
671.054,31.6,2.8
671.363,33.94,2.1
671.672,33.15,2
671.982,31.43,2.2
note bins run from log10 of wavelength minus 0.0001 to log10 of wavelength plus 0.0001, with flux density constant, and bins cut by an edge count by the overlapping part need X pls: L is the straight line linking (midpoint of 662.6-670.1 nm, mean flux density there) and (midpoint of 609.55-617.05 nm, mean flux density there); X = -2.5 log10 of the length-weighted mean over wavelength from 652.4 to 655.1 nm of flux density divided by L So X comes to 0.021 mag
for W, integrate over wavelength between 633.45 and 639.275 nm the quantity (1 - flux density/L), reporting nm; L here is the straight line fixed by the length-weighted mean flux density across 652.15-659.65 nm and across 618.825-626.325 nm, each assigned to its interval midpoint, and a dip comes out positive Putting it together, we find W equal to -0.49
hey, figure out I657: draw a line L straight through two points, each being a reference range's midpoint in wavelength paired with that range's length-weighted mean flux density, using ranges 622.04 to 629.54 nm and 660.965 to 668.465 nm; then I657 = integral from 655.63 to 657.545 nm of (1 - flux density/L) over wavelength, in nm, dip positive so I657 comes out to 0.210 nm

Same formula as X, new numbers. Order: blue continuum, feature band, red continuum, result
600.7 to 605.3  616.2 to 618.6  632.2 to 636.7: 0.03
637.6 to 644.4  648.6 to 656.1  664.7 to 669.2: 0.04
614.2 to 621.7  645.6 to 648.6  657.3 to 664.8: -0.01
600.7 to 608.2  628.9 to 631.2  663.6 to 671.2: 0.01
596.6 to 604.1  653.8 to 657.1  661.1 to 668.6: 0.08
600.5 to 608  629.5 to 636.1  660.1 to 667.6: 0.02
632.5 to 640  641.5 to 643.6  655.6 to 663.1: 0.00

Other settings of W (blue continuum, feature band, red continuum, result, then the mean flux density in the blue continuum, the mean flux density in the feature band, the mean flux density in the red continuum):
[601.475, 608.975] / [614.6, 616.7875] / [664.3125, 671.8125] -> 0.14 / 35.4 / 32.9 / 34.1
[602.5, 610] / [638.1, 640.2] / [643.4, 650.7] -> -0.03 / 35.7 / 35.3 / 34.7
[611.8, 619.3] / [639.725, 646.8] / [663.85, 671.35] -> -0.15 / 34.6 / 35.1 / 34.3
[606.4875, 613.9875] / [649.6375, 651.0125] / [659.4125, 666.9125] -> 0.08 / 36.7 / 33.5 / 35.1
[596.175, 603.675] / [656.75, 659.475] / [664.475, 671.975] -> 0.04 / 35.9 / 33.8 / 34.1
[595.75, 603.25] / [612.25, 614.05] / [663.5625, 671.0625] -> 0.07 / 36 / 34.2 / 34.4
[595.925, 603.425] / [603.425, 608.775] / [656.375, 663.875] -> 0.03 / 35.9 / 35.5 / 34.3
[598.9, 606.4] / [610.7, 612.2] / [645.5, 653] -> -0.12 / 36.3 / 38.7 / 34.2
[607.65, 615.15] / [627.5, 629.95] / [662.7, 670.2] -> 0.15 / 36.5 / 33.6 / 34.4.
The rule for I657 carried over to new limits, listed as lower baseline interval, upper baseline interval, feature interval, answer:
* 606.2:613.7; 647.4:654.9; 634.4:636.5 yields 0.01 nm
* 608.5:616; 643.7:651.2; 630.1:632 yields 0.04 nm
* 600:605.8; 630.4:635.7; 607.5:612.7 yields -0.28 nm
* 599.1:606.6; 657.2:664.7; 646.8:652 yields 0.15 nm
